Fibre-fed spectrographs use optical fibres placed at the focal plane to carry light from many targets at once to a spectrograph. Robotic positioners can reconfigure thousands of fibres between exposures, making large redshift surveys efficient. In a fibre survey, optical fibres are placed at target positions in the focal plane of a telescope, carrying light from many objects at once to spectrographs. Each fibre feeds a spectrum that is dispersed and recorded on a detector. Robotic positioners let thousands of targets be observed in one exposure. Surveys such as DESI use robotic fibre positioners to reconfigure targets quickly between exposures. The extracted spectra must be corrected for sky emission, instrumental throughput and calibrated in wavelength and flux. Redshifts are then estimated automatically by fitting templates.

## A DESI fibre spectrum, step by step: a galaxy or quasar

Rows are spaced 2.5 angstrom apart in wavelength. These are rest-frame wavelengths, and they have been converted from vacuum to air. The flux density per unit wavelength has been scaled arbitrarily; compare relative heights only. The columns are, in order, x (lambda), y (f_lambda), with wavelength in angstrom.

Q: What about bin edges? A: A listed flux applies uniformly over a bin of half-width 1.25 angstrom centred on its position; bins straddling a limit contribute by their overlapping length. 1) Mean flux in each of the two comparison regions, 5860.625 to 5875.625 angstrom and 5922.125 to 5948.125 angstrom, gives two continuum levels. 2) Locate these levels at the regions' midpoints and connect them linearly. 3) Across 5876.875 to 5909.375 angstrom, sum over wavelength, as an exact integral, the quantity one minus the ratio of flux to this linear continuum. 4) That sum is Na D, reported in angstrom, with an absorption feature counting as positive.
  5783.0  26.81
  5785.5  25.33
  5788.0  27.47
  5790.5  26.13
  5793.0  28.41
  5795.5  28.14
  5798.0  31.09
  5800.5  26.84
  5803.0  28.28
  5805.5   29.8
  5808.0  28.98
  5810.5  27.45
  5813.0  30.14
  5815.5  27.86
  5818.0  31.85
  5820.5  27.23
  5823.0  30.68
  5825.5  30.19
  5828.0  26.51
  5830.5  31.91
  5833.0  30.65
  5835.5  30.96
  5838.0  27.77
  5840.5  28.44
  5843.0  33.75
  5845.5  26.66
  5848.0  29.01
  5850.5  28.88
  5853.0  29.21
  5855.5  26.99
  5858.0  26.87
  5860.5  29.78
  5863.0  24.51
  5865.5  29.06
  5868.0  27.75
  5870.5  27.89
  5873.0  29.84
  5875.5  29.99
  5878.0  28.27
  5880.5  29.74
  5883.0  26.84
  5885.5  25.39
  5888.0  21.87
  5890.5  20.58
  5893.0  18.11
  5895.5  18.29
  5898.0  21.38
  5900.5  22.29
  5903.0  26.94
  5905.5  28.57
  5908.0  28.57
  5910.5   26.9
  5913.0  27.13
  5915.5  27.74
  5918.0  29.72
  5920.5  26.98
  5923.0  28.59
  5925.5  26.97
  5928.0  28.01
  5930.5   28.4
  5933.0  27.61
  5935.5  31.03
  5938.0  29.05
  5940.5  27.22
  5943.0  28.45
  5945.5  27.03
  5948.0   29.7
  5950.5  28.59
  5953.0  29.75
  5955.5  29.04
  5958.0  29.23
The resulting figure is 4.4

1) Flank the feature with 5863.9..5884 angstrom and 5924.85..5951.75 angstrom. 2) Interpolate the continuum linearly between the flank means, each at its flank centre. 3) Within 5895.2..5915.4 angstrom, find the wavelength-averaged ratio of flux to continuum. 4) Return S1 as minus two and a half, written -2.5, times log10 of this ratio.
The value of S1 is 0.12 mag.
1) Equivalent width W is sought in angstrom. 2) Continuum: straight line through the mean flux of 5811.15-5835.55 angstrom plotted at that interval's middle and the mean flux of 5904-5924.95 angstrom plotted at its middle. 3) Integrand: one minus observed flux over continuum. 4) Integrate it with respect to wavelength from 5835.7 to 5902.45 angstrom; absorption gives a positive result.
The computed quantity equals 5.3 angstrom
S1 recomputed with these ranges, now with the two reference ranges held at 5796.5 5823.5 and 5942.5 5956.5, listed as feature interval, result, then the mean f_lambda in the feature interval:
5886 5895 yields 0.37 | 20.5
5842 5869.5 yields 0.02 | 28.4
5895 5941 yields 0.07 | 27.1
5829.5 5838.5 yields -0.05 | 30.5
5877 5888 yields 0.08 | 26.9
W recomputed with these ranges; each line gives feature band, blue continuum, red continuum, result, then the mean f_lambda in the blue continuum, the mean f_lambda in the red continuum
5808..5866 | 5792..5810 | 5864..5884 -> -0.6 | 28.7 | 28.6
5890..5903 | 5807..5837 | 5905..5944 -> 3.5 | 29.5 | 28.2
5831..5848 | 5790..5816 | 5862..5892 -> -1.3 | 28.6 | 26.8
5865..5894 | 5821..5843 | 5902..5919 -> 2.4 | 29.8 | 27.9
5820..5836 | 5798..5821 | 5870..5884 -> -0.5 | 28.9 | 28.8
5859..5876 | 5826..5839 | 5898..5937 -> 0.3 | 29.6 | 27.5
